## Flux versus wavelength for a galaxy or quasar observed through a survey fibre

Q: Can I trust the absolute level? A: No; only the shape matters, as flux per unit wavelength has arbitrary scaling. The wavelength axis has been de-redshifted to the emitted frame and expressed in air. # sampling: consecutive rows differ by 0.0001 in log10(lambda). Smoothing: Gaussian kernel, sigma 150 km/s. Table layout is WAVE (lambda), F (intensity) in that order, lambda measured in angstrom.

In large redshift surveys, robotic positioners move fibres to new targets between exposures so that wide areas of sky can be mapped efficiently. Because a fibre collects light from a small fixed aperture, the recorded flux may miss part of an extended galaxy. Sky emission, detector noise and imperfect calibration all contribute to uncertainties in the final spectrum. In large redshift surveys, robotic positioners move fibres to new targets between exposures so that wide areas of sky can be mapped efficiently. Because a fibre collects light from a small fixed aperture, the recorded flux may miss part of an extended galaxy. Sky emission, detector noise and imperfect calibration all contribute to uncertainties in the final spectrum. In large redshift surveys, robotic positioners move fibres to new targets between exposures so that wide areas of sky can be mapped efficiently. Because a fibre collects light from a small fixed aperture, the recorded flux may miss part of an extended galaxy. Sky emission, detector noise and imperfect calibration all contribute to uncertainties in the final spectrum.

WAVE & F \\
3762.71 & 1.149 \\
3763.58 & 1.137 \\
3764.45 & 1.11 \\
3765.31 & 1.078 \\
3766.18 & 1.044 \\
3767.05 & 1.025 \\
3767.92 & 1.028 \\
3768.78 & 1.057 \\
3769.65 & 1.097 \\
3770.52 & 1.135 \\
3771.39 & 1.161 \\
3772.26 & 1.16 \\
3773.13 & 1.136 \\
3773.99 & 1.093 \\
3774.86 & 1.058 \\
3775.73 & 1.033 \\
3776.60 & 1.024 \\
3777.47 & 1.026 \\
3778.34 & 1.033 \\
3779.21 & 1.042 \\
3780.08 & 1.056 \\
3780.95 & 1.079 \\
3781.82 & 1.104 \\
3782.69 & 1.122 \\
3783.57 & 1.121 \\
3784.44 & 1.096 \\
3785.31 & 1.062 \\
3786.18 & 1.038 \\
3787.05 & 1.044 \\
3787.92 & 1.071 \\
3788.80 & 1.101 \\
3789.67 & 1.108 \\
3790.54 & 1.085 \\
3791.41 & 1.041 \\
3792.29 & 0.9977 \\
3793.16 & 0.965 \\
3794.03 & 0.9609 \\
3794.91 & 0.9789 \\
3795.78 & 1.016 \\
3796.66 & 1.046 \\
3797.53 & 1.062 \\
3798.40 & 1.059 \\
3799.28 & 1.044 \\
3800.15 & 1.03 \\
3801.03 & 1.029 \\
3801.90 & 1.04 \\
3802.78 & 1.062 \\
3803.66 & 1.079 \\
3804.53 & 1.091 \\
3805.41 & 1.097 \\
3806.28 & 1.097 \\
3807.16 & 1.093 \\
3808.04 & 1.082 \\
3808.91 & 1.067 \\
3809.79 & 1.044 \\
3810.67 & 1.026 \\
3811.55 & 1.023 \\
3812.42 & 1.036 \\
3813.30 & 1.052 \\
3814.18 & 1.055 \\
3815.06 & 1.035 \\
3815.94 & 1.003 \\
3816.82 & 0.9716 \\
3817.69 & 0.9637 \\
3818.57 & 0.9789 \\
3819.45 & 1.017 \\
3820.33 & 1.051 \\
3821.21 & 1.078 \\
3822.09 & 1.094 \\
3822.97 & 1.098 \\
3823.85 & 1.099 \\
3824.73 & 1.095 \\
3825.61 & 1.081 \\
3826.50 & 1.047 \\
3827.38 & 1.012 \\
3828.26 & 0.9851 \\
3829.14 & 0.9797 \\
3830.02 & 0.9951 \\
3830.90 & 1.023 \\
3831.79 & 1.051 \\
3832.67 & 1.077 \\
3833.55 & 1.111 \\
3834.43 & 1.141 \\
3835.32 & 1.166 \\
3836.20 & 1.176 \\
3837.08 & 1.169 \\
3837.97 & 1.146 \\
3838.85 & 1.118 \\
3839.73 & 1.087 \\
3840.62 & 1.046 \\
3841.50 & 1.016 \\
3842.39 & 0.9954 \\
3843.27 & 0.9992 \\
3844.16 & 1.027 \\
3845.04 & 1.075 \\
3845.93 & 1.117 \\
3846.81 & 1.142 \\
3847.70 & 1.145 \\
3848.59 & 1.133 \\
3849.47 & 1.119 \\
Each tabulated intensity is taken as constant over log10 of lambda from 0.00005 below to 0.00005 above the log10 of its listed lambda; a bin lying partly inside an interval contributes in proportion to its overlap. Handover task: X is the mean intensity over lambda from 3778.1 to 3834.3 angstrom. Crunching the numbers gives 1.05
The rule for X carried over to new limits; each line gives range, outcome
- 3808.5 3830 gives 1.04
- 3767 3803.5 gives 1.06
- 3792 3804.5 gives 1.03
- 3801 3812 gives 1.07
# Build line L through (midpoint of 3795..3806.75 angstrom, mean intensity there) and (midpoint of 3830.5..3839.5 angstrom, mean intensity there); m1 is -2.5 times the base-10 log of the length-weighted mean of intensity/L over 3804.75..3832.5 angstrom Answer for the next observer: 0.05 mag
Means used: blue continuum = 1.06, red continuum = 1.12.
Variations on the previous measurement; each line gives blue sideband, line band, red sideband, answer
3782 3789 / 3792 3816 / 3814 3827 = 0.02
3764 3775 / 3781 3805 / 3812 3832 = 0.01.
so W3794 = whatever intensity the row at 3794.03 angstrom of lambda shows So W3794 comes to 0.9609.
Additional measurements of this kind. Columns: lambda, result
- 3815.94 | 1.003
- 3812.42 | 1.036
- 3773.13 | 1.136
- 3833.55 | 1.111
